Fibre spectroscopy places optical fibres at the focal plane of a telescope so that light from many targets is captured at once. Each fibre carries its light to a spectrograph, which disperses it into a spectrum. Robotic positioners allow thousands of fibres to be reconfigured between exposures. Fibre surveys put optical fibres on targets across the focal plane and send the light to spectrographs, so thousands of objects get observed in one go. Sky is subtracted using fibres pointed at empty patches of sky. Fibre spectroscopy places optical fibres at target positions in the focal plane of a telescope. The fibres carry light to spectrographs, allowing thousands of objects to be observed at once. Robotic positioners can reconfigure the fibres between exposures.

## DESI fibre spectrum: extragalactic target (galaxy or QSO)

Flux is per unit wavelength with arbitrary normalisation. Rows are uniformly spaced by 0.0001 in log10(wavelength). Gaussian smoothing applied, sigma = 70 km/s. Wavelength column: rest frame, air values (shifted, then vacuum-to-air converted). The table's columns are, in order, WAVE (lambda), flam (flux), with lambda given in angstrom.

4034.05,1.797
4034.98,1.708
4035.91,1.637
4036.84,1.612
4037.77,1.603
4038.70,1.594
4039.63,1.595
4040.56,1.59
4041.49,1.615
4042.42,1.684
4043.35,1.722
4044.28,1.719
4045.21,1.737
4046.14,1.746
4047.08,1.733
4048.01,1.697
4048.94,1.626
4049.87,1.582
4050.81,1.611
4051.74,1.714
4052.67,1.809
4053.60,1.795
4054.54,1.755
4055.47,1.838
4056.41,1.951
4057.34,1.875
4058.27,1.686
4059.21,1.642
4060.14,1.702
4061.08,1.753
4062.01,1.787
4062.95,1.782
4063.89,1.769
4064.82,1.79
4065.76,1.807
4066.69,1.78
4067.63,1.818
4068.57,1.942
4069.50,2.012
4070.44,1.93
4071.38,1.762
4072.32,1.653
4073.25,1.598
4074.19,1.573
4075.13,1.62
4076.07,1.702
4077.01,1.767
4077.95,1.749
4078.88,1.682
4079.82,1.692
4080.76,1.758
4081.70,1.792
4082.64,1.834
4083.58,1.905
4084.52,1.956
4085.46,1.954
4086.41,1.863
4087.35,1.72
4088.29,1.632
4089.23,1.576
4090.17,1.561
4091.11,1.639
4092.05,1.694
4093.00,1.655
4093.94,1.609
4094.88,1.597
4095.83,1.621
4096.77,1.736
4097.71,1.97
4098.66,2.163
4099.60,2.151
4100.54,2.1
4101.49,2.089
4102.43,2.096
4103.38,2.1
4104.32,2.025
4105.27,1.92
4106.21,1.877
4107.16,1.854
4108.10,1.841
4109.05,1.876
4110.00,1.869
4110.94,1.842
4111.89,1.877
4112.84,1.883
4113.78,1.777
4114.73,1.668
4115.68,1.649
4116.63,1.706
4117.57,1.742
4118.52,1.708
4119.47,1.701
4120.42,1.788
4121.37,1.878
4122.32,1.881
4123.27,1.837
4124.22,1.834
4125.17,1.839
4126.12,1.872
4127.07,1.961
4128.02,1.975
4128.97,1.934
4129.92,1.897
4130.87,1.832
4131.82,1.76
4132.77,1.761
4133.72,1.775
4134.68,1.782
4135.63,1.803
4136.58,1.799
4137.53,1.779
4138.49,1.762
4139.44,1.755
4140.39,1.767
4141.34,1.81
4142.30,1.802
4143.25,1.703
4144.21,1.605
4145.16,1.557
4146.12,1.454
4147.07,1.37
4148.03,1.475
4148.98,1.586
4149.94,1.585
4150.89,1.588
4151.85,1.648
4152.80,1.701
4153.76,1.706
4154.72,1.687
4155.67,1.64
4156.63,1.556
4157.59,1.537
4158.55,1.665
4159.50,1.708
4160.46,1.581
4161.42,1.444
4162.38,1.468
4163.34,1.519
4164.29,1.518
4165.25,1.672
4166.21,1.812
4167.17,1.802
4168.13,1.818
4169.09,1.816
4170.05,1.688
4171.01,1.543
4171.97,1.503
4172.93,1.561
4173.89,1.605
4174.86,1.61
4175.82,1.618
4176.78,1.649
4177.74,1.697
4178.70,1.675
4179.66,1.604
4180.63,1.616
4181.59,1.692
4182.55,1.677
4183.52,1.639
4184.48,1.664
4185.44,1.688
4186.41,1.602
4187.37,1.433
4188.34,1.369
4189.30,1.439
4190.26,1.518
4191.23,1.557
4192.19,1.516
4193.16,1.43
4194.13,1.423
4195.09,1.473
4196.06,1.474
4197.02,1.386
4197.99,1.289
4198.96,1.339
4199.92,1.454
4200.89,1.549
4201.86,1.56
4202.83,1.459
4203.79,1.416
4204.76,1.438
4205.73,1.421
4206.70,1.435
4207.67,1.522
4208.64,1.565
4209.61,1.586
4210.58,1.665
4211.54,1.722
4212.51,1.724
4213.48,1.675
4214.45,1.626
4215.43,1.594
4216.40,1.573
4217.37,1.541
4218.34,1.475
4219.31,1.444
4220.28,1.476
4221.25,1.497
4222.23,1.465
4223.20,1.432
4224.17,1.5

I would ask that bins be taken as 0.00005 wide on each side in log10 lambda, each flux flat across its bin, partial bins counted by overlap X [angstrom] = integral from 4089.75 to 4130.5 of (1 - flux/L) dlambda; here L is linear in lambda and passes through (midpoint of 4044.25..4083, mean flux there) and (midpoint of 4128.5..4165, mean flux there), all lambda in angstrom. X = -3.36 angstrom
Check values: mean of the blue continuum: 1.75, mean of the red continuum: 1.67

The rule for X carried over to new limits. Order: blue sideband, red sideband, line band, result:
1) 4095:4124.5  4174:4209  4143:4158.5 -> 0.99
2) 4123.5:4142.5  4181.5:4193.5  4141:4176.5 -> 1.57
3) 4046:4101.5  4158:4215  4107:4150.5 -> -2.39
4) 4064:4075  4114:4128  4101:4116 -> -0.84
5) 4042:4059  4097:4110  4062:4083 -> 0.89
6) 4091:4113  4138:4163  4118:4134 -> -0.78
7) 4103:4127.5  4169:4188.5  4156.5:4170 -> 0.23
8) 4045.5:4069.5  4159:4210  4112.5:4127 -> -1.10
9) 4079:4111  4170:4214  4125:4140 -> -0.91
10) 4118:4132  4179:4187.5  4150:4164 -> 1.04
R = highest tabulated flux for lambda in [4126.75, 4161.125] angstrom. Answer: 1.975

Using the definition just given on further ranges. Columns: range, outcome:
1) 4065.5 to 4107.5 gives 2.163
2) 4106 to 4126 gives 1.883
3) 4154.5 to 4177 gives 1.818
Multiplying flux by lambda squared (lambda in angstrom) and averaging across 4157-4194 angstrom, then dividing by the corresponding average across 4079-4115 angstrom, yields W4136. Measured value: 0.91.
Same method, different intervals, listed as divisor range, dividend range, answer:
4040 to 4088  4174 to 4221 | 0.94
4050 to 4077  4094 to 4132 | 1.08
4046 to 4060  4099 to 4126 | 1.11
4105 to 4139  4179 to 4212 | 0.86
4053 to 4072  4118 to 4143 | 1.04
